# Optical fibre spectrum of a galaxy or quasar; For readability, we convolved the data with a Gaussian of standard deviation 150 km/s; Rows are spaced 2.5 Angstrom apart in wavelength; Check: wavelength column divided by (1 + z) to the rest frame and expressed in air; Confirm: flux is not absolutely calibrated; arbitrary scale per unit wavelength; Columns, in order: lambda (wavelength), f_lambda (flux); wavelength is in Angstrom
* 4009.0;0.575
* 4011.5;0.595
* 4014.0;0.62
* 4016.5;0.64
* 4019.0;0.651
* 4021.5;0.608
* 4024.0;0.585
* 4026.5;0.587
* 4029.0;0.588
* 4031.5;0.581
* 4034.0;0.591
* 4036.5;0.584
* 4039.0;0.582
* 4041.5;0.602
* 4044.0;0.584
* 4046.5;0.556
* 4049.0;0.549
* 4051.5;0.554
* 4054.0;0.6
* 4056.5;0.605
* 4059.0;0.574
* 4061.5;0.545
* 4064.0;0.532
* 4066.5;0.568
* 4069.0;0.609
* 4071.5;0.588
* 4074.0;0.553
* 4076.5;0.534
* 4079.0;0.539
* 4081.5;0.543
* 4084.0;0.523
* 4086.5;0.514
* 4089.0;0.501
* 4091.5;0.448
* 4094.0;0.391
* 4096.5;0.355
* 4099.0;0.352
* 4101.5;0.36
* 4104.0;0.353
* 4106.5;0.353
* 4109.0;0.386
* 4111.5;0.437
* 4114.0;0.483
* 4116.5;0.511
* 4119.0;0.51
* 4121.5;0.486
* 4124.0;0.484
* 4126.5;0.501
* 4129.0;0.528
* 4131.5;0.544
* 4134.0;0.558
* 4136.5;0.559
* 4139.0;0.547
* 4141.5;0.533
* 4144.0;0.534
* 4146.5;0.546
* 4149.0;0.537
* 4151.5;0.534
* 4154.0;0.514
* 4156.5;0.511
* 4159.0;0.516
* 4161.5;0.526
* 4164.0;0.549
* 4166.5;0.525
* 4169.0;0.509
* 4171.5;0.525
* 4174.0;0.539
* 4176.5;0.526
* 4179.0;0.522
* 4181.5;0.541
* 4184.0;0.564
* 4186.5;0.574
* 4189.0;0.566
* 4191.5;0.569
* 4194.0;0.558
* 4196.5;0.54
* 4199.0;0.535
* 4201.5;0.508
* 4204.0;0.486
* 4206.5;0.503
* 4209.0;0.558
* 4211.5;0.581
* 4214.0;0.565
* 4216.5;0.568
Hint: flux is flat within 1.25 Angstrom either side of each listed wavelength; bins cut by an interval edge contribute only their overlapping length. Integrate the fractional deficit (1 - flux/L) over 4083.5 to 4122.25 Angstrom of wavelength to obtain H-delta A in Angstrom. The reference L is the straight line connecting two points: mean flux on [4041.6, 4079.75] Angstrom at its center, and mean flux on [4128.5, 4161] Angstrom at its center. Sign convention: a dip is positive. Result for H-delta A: 8.3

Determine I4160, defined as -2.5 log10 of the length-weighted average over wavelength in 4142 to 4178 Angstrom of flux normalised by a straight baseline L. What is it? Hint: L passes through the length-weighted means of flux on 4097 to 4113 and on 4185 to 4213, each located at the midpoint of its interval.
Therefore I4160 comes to -0.12 mag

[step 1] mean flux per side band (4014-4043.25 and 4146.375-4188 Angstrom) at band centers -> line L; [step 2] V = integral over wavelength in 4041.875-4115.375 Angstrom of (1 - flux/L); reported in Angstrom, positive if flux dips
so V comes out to 9.7 Angstrom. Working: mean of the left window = 0.6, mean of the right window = 0.533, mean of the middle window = 0.501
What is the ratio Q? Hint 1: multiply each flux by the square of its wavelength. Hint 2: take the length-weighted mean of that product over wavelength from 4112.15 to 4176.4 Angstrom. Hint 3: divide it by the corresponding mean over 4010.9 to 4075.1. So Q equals 0.9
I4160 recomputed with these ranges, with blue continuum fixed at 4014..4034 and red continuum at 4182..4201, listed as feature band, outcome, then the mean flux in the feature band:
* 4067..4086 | 0.07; 0.554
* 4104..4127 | 0.26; 0.454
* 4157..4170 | 0.08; 0.524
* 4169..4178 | 0.07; 0.527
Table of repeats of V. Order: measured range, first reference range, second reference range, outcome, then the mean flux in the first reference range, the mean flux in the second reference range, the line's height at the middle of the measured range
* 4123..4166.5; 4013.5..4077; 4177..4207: 1.80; 0.584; 0.539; 0.554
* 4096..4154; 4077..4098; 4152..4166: 2.62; 0.477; 0.524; 0.502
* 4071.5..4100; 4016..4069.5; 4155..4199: 4.32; 0.584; 0.539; 0.57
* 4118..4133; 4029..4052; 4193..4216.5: 1.28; 0.577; 0.539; 0.557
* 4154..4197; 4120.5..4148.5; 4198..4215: -0.51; 0.53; 0.533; 0.532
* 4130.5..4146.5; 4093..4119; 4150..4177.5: -2.52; 0.404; 0.525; 0.472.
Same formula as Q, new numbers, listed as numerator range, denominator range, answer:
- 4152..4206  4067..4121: 1.18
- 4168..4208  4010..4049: 0.97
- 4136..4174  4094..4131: 1.24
